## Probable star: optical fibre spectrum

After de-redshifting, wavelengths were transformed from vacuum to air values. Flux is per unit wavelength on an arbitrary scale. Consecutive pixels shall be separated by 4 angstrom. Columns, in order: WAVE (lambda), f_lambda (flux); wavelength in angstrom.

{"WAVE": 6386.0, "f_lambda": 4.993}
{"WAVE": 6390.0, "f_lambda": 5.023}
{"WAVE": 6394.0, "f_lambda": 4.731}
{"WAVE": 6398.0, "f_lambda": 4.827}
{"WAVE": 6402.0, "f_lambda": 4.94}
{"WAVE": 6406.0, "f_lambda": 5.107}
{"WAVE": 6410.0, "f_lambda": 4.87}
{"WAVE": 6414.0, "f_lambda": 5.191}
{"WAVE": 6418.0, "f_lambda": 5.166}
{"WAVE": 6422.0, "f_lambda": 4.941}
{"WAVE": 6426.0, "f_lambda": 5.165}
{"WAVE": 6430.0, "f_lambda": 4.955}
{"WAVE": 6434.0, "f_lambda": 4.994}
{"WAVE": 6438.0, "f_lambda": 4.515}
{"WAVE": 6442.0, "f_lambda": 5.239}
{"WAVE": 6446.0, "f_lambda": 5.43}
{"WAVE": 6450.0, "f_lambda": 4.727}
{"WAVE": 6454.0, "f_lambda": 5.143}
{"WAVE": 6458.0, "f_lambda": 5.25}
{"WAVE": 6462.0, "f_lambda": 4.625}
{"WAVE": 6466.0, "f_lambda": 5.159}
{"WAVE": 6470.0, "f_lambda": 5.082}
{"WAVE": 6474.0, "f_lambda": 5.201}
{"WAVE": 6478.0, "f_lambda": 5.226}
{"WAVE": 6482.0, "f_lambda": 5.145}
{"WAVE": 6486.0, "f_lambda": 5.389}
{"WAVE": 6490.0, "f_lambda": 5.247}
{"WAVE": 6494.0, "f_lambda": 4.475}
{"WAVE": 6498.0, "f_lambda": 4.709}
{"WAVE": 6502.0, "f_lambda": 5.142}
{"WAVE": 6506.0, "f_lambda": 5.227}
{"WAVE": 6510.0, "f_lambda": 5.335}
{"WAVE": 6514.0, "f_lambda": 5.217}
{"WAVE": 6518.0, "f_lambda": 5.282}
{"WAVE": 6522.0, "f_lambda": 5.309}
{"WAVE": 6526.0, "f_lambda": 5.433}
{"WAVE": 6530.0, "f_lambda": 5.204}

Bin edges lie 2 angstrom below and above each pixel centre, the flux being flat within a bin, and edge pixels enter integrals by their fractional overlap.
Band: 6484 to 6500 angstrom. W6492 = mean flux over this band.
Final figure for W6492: 4.96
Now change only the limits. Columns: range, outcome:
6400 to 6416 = 5.03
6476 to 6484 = 5.19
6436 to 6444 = 4.88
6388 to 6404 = 4.88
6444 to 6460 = 5.14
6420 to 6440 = 4.91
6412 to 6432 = 5.08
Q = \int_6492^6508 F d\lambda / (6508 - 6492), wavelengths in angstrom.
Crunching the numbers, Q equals 4.89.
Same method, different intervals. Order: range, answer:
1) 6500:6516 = 5.23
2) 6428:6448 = 5.03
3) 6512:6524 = 5.27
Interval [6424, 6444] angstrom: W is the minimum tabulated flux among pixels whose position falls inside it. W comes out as 4.515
